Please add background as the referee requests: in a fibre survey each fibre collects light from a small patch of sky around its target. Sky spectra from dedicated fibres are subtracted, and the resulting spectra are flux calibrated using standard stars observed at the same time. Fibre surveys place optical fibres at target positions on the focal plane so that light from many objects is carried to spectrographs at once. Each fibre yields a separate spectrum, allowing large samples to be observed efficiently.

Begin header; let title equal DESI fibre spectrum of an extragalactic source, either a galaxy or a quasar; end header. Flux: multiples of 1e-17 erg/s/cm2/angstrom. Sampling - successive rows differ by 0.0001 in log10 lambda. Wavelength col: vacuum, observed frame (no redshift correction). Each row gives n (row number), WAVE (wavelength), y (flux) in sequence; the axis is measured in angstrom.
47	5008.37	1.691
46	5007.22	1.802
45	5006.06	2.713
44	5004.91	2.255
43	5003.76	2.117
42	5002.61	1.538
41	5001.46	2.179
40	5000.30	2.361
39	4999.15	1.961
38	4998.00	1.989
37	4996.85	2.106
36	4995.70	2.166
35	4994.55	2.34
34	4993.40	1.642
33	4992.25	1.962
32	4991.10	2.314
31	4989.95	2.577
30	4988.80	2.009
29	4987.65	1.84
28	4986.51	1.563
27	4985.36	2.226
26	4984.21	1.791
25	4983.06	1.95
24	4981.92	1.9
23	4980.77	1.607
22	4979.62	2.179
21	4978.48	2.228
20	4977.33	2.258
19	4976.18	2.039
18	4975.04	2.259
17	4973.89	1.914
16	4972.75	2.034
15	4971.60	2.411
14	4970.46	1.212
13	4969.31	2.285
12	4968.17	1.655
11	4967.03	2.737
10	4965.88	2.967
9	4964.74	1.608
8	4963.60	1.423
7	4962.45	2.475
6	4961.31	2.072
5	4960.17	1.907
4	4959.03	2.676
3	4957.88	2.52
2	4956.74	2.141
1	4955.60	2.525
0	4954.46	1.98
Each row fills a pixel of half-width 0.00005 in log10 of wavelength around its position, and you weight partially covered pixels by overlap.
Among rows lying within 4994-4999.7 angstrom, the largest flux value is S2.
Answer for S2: 2.34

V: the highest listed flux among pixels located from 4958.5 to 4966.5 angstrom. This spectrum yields 2.967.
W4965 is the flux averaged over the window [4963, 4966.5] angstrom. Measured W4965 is 2.01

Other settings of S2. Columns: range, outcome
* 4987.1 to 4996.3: 2.577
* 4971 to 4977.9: 2.411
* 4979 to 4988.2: 2.226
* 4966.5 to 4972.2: 2.737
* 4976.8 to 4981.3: 2.258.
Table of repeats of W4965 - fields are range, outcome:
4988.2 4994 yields 2.1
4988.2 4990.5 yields 2.28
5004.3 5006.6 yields 2.48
